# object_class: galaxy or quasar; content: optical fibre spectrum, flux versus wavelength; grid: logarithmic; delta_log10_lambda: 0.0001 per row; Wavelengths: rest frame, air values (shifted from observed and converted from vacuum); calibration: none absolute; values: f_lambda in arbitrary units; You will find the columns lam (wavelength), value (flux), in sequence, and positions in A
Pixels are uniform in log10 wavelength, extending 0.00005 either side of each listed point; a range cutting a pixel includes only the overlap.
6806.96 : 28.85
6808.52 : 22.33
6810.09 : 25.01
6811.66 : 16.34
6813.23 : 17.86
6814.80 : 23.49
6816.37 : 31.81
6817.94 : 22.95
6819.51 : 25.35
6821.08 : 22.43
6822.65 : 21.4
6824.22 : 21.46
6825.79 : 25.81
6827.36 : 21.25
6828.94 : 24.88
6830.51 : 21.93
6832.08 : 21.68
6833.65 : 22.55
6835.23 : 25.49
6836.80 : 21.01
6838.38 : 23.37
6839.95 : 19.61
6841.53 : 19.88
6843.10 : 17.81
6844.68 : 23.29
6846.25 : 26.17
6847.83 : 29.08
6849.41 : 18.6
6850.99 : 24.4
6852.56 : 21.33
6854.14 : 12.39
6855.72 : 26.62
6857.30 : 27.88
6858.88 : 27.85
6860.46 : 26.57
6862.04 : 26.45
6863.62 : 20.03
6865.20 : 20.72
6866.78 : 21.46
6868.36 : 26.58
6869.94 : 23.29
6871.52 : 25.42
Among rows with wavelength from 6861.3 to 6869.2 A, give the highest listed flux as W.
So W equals 26.58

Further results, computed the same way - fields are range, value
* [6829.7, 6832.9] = 21.93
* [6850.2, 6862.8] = 27.88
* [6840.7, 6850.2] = 29.08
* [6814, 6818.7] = 31.81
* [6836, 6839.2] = 23.37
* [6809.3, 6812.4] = 25.01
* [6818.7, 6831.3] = 25.81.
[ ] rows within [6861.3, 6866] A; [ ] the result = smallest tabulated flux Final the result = 20.03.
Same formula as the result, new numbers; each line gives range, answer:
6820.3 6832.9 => 21.25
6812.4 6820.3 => 17.86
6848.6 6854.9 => 12.39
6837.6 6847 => 17.81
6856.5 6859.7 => 27.85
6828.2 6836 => 21.68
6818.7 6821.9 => 22.43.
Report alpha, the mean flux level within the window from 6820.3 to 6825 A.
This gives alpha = 21.8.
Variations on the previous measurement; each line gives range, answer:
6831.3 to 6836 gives 23.2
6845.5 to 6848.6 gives 27.6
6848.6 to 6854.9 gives 19.2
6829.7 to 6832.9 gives 21.9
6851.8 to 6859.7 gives 23.2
